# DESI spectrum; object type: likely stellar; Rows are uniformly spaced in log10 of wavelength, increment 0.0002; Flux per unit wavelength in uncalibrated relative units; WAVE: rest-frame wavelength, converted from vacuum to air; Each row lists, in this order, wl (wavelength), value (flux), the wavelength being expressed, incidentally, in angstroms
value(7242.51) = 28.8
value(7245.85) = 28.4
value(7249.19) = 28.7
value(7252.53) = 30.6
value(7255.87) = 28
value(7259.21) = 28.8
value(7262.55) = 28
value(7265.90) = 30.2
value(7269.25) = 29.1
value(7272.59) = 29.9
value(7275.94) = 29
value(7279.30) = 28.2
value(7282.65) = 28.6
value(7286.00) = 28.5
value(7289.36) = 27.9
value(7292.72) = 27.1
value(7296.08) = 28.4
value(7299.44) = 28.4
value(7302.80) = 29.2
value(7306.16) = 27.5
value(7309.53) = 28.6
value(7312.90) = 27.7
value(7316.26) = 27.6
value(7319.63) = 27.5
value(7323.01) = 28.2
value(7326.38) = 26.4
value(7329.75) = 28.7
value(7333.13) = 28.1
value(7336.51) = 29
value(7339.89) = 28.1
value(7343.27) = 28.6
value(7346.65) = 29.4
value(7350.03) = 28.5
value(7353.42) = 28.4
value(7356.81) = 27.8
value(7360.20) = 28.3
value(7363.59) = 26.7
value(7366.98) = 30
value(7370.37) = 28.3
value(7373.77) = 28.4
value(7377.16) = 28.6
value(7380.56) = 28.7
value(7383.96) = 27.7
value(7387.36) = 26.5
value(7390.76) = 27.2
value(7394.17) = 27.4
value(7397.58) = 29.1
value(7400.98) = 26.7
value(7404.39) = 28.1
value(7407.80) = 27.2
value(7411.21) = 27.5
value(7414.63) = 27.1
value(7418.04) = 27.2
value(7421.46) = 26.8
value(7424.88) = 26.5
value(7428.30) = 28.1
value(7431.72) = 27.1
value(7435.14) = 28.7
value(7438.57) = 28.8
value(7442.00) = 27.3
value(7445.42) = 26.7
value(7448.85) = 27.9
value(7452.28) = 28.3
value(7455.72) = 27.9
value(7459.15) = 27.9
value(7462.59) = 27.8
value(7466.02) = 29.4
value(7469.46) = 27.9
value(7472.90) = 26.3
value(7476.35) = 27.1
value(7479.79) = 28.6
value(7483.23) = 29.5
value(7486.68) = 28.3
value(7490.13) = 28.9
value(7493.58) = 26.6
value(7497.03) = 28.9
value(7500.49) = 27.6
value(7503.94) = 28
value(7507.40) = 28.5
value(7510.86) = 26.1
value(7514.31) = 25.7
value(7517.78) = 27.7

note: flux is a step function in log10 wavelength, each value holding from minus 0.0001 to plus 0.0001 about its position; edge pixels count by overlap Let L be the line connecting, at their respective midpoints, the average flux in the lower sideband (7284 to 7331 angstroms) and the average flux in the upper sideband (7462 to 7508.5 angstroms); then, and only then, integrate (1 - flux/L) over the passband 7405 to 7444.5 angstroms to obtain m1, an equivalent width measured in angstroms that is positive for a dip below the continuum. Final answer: 0.8 angstroms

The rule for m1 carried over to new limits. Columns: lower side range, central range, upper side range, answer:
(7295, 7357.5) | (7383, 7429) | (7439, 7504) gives 1.20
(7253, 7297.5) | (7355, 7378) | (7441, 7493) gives 0.03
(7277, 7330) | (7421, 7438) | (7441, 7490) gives 0.24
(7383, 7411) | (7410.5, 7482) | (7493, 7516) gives -0.62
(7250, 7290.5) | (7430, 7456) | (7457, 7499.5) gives 0.36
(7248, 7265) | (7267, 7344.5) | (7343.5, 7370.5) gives 1.04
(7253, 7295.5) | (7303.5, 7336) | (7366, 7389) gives 0.67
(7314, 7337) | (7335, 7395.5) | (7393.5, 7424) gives -1.18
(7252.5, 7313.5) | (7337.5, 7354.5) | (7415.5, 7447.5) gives -0.31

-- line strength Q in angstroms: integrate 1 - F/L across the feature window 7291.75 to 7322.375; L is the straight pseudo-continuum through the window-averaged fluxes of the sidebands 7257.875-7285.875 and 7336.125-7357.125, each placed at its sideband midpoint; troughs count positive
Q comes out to 0.79 angstroms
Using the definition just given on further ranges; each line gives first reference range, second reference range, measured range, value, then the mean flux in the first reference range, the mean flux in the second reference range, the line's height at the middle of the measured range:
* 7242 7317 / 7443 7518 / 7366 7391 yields 0.0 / 28.6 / 27.8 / 28.2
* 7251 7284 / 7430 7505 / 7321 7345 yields 0.5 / 29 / 28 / 28.7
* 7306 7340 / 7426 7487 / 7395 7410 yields 0.1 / 28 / 28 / 28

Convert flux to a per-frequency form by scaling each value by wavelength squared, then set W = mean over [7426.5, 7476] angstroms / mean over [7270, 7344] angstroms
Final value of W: 1.03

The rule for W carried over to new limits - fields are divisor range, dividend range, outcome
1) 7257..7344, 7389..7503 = 1.02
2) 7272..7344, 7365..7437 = 1.01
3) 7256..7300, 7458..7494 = 1.04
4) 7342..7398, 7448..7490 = 1.02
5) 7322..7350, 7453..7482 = 1.02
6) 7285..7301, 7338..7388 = 1.03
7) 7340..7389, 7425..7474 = 1.01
